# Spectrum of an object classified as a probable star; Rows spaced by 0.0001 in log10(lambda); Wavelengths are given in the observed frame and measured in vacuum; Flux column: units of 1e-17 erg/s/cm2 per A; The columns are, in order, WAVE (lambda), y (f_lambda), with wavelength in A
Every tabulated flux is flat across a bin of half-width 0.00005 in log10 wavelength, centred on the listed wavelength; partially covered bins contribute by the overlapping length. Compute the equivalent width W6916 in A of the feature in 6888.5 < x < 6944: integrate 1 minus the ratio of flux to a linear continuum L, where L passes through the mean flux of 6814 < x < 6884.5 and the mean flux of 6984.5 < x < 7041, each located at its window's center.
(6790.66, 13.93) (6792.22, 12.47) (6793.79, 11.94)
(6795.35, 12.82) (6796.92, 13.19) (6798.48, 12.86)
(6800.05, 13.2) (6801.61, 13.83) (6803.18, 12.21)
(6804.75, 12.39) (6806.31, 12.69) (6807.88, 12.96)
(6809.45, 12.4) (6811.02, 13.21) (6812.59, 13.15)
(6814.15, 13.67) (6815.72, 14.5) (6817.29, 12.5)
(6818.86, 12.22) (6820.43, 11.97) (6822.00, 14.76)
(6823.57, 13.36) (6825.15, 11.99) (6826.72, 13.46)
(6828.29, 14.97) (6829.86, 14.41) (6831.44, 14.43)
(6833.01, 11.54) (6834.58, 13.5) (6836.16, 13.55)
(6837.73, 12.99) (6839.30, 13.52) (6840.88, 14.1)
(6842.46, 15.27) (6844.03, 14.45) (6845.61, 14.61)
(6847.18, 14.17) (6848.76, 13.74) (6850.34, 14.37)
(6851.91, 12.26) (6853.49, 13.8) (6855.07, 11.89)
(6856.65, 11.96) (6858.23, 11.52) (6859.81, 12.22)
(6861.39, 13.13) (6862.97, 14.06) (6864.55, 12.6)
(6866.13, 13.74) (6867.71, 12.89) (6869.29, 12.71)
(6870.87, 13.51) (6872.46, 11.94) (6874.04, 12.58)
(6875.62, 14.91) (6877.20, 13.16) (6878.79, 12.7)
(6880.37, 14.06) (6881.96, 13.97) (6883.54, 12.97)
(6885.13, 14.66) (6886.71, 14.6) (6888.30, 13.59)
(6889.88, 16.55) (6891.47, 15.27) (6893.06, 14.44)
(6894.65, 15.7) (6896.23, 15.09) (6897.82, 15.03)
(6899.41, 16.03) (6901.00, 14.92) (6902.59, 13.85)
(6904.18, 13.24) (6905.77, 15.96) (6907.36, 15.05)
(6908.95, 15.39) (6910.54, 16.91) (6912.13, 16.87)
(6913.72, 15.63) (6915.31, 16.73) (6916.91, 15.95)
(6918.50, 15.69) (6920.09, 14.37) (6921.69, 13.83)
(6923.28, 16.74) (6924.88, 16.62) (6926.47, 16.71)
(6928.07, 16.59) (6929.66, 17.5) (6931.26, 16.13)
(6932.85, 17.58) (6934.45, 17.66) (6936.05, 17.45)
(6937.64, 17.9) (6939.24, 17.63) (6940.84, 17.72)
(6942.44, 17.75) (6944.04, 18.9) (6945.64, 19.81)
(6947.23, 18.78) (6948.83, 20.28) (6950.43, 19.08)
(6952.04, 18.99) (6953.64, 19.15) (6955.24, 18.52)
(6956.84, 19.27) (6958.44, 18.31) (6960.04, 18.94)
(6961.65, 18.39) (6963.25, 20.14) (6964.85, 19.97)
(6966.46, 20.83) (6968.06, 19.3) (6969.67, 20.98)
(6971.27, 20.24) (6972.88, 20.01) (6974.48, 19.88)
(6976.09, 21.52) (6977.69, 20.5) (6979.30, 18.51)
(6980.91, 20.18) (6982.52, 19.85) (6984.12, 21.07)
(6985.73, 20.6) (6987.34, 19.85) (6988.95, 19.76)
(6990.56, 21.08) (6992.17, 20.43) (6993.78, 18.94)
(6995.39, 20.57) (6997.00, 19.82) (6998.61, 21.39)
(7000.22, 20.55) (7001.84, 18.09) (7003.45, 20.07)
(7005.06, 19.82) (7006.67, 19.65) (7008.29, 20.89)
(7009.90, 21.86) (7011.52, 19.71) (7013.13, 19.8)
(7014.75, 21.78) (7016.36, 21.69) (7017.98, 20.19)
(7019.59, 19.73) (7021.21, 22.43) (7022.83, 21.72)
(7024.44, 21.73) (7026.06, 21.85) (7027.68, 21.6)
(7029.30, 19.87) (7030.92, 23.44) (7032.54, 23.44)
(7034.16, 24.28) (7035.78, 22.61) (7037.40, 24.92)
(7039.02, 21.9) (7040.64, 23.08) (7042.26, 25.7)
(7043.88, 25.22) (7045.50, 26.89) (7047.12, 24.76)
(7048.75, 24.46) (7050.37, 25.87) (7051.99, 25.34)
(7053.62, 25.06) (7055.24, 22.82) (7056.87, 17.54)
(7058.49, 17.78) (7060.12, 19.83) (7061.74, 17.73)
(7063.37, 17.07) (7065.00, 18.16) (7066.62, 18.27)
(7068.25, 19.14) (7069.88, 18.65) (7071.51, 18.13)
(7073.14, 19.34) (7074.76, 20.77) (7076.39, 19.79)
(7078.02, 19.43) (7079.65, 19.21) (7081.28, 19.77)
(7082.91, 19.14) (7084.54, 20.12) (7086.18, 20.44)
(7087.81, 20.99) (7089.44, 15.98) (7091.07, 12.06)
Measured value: 1.5 A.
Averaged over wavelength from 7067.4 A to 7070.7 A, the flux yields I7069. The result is 18.8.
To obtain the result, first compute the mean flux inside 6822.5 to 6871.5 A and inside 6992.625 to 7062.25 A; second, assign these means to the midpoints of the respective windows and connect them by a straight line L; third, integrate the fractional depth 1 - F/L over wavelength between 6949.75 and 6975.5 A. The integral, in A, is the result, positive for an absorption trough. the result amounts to -1.0 A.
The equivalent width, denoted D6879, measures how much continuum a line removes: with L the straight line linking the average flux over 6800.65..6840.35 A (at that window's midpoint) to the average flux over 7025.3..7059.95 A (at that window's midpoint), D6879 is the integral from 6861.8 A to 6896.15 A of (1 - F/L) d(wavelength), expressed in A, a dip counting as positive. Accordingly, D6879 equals 4.32 A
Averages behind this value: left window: 13.2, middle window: 13.9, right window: 23.2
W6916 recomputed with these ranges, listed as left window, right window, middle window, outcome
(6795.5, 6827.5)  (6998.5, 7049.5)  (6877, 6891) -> 1.7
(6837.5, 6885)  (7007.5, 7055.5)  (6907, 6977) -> -0.6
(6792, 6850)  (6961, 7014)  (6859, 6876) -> 2.4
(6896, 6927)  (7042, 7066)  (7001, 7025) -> -0.4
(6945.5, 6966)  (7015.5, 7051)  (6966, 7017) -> 1.7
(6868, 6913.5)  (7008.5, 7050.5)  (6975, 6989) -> -0.3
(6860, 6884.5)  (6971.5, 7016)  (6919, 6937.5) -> 0.0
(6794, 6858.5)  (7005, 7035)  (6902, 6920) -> 1.4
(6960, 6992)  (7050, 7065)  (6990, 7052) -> -4.5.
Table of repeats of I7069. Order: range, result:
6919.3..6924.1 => 15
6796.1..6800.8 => 13.1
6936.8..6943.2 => 17.8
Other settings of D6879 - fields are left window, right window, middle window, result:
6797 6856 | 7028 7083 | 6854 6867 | 1.7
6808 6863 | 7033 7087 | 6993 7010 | -0.7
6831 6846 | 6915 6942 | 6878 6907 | 1.7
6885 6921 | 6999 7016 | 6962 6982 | -1.7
